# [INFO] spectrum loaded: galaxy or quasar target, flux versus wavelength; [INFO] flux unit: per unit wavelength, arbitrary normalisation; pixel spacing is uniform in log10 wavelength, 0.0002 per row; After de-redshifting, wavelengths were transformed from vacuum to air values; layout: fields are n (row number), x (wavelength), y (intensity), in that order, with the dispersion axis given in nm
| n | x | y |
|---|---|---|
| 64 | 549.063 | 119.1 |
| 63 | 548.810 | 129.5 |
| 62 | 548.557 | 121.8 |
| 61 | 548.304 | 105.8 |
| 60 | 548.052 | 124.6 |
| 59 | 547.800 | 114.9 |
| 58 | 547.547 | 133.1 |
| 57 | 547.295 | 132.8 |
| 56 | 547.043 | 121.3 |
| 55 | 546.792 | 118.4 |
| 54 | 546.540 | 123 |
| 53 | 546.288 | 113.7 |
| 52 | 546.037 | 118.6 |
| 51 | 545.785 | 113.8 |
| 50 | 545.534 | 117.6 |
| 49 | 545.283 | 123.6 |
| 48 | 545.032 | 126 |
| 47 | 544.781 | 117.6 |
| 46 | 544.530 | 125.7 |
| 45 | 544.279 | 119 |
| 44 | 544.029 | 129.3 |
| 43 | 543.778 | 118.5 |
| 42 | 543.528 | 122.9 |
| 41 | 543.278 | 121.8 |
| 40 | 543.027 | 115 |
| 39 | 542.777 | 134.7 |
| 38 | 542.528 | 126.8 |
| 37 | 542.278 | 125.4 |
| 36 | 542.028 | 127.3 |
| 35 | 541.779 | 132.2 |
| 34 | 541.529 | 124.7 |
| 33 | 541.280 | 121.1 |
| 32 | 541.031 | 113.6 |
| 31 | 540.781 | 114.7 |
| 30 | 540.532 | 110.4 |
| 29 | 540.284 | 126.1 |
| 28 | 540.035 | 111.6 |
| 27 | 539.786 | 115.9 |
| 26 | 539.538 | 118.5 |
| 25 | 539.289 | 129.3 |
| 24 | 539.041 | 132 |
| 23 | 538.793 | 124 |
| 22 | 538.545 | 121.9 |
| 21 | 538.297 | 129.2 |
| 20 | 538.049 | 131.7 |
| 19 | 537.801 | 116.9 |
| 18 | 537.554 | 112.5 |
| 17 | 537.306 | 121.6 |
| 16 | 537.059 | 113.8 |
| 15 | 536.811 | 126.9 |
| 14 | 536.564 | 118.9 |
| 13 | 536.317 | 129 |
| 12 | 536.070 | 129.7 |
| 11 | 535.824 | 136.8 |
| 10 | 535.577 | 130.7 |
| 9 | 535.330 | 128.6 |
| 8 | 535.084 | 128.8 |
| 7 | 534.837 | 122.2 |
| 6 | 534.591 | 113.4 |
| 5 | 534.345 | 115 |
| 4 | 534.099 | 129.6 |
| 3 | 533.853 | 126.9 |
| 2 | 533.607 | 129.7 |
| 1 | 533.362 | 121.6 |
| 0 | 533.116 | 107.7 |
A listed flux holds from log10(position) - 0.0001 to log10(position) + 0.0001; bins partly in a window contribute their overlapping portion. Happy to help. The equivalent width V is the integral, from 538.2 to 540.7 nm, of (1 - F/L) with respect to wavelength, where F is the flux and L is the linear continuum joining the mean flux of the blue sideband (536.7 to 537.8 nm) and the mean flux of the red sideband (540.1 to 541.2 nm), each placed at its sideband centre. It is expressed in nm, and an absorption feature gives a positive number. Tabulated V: -0.10 nm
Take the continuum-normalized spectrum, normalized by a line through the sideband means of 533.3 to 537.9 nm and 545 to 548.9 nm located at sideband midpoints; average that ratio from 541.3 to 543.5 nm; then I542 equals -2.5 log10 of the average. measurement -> -0.030 mag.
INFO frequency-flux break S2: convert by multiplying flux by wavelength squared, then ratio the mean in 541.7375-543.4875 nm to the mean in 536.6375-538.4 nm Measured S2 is 1.05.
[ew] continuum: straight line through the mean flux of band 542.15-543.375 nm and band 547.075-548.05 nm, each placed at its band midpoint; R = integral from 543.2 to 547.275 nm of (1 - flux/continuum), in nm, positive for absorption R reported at 0.14 nm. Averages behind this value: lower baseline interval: 125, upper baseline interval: 126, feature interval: 121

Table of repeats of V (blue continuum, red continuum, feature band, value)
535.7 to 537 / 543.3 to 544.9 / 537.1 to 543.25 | 0.128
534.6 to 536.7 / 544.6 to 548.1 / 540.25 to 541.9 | 0.056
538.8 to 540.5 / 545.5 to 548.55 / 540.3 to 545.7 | -0.061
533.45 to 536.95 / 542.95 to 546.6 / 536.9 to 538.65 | 0.047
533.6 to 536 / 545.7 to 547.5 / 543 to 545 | 0.005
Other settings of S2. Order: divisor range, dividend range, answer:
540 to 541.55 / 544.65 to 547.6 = 1.06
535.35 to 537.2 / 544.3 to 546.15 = 0.98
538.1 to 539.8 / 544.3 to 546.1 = 0.98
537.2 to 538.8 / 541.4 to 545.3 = 1.04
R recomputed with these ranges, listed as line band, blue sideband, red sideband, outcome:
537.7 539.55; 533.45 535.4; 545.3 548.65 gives -0.05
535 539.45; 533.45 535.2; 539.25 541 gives -0.19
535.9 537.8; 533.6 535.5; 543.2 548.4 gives 0.03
